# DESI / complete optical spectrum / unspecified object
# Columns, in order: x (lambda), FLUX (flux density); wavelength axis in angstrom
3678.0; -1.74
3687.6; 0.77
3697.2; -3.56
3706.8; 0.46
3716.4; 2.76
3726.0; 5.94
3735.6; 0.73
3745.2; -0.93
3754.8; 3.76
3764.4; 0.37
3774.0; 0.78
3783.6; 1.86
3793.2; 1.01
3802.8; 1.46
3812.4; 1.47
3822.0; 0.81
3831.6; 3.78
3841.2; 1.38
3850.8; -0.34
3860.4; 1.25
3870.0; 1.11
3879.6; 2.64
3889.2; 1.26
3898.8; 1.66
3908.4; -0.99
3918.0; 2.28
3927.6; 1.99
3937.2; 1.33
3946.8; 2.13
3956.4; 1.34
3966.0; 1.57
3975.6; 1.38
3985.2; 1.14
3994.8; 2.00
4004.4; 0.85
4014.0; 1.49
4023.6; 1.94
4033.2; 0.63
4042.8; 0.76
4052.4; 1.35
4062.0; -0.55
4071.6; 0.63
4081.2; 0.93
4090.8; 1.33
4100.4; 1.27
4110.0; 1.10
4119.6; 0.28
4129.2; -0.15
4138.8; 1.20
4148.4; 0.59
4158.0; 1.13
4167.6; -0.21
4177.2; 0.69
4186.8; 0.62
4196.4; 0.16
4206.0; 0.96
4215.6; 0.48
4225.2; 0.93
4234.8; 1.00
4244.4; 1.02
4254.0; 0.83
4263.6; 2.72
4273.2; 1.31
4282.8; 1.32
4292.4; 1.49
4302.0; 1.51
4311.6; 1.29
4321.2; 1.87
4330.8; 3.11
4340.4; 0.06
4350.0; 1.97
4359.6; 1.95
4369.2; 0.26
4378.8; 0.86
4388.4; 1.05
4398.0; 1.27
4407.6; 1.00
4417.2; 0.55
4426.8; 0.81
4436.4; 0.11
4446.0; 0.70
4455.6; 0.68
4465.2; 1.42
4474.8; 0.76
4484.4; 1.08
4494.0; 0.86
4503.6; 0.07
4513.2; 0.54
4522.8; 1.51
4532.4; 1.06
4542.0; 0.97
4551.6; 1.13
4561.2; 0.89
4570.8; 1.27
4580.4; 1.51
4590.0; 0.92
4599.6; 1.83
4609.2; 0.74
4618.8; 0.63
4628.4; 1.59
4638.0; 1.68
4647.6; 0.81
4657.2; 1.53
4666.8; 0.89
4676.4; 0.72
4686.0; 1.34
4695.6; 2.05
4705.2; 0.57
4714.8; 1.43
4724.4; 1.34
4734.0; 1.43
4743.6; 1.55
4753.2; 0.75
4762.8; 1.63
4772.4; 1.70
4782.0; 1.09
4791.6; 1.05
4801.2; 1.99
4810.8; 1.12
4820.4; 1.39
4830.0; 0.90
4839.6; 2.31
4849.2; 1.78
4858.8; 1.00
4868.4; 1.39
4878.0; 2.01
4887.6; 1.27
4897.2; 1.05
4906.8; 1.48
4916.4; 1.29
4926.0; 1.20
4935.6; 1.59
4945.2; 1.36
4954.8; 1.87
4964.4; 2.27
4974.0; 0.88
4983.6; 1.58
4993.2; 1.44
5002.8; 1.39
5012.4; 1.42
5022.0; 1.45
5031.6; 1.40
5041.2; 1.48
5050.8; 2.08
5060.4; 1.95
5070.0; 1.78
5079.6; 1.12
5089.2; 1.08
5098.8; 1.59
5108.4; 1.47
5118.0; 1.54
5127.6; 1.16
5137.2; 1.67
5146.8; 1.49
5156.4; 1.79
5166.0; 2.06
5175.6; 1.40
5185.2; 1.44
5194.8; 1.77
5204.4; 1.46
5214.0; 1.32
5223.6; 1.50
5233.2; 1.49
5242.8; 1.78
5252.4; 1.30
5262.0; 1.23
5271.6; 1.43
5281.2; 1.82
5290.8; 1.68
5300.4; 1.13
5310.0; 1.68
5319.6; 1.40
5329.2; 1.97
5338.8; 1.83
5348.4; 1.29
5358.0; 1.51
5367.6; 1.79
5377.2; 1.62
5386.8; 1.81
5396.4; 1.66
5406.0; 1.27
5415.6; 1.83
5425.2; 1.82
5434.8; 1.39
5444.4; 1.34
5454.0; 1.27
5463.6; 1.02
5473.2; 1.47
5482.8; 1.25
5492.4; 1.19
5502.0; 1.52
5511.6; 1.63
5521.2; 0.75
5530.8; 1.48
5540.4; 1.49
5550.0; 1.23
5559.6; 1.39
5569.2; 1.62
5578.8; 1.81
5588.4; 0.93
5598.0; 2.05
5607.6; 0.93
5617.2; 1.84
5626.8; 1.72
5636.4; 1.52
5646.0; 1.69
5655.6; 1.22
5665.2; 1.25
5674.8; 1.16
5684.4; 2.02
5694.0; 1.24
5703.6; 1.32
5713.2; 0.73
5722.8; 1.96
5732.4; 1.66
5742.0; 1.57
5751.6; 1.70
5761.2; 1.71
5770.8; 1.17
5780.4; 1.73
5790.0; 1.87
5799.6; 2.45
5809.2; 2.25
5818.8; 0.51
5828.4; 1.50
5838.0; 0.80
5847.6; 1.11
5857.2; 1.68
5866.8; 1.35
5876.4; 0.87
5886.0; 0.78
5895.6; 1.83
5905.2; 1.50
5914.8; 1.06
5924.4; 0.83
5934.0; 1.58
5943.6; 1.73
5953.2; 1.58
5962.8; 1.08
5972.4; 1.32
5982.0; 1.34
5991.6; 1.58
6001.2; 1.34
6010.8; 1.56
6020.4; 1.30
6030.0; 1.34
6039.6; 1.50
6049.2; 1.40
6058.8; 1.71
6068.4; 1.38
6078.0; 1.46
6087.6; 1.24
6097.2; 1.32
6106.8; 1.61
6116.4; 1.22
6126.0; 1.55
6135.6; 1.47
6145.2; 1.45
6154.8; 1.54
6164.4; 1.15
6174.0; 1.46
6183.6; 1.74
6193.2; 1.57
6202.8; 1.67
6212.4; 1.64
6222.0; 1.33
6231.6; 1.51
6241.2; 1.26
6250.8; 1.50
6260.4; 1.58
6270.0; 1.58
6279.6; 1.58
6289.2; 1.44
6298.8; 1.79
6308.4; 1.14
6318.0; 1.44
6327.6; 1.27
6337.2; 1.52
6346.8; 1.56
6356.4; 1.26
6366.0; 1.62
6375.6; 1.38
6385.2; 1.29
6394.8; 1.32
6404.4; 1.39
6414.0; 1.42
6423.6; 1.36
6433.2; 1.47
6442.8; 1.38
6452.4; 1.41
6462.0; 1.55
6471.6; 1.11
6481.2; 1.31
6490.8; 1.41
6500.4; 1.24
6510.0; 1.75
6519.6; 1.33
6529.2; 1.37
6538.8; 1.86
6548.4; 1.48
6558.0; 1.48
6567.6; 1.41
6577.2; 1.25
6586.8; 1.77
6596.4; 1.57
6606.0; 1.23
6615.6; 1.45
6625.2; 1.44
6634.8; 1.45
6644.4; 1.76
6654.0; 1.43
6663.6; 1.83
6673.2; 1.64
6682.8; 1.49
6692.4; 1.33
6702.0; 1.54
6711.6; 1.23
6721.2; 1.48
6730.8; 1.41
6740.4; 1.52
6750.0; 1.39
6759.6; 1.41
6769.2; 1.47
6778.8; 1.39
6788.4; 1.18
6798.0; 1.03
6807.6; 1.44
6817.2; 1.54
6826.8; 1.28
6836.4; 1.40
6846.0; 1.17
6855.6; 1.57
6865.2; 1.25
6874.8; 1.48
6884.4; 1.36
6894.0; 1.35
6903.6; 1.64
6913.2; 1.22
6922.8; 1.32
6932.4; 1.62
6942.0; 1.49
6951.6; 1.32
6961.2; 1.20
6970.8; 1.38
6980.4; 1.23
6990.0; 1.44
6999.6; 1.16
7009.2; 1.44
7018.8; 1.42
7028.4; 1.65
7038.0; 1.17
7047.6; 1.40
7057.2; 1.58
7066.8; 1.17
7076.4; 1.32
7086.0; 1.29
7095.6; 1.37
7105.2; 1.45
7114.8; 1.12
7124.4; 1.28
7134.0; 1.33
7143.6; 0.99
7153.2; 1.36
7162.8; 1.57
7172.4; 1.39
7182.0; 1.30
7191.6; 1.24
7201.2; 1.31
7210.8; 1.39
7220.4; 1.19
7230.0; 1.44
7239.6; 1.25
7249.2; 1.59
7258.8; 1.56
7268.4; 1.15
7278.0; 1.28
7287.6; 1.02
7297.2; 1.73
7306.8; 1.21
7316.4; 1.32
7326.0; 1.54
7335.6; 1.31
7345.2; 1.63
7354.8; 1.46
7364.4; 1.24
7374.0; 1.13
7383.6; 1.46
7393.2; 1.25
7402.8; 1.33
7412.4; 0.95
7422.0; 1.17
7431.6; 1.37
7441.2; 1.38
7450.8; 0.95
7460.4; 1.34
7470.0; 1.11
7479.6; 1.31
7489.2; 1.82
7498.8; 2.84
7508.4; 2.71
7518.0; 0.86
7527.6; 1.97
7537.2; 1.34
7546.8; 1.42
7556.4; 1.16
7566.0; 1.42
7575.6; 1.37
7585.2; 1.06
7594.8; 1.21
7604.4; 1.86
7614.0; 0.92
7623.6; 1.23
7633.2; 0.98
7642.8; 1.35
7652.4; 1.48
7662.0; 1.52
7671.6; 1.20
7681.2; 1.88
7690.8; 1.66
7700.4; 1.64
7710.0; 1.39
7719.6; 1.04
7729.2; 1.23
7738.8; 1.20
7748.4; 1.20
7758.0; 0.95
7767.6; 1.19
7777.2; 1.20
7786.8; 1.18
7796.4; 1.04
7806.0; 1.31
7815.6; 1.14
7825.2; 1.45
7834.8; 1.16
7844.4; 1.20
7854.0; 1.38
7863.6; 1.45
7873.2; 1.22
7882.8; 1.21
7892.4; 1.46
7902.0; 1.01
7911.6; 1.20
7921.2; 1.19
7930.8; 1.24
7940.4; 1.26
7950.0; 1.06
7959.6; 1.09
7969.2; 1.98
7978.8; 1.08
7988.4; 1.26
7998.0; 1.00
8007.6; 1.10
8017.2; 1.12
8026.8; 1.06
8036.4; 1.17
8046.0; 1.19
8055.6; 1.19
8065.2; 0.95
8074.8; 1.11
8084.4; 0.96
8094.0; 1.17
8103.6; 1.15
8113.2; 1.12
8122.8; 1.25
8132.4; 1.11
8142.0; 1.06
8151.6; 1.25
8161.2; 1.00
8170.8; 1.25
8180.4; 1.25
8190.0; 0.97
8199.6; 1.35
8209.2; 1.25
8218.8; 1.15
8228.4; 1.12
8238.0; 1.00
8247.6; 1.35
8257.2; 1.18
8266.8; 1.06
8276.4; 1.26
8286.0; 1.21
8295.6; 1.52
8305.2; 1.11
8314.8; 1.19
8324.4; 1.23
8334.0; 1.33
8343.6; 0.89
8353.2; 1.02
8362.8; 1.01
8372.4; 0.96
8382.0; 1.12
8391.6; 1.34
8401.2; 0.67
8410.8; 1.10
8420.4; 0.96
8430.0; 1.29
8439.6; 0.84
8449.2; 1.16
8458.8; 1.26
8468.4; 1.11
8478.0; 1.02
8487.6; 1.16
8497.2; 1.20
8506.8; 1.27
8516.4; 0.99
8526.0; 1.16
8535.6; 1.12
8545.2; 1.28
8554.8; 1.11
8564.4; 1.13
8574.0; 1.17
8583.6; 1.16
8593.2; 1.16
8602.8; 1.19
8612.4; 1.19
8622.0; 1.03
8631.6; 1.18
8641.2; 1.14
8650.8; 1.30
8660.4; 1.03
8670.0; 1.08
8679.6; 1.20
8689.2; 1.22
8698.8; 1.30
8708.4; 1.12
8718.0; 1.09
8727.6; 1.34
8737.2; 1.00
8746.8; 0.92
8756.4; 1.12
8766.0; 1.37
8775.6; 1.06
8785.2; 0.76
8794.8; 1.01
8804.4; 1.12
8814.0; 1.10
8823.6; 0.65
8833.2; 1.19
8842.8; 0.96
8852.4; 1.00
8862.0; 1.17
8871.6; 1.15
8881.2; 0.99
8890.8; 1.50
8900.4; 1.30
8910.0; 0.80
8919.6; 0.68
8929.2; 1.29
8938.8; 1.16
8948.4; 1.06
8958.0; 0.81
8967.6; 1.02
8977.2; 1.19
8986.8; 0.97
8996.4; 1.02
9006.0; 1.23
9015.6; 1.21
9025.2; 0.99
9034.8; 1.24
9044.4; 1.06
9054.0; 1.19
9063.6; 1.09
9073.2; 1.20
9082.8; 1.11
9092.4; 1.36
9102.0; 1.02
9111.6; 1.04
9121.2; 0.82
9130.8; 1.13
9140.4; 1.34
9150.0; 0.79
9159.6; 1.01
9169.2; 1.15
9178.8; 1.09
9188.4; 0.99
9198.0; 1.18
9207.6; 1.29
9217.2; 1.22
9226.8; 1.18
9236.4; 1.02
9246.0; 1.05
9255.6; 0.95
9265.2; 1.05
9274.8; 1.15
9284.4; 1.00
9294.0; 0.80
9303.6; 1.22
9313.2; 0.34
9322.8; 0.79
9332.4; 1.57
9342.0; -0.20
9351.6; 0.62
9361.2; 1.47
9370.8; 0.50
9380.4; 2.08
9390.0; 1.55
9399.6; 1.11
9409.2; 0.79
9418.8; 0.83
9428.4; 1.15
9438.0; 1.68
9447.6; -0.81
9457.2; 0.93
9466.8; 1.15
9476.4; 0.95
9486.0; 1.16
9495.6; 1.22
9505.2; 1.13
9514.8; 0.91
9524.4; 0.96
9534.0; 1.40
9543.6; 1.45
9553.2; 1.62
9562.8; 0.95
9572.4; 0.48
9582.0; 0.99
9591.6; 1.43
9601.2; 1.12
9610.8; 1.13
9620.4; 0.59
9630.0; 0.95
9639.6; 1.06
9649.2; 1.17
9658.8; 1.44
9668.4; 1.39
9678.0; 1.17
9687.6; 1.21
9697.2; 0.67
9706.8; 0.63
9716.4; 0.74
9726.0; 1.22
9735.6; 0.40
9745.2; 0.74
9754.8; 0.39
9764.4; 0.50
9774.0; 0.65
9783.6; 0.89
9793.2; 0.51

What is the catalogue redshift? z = 0.14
